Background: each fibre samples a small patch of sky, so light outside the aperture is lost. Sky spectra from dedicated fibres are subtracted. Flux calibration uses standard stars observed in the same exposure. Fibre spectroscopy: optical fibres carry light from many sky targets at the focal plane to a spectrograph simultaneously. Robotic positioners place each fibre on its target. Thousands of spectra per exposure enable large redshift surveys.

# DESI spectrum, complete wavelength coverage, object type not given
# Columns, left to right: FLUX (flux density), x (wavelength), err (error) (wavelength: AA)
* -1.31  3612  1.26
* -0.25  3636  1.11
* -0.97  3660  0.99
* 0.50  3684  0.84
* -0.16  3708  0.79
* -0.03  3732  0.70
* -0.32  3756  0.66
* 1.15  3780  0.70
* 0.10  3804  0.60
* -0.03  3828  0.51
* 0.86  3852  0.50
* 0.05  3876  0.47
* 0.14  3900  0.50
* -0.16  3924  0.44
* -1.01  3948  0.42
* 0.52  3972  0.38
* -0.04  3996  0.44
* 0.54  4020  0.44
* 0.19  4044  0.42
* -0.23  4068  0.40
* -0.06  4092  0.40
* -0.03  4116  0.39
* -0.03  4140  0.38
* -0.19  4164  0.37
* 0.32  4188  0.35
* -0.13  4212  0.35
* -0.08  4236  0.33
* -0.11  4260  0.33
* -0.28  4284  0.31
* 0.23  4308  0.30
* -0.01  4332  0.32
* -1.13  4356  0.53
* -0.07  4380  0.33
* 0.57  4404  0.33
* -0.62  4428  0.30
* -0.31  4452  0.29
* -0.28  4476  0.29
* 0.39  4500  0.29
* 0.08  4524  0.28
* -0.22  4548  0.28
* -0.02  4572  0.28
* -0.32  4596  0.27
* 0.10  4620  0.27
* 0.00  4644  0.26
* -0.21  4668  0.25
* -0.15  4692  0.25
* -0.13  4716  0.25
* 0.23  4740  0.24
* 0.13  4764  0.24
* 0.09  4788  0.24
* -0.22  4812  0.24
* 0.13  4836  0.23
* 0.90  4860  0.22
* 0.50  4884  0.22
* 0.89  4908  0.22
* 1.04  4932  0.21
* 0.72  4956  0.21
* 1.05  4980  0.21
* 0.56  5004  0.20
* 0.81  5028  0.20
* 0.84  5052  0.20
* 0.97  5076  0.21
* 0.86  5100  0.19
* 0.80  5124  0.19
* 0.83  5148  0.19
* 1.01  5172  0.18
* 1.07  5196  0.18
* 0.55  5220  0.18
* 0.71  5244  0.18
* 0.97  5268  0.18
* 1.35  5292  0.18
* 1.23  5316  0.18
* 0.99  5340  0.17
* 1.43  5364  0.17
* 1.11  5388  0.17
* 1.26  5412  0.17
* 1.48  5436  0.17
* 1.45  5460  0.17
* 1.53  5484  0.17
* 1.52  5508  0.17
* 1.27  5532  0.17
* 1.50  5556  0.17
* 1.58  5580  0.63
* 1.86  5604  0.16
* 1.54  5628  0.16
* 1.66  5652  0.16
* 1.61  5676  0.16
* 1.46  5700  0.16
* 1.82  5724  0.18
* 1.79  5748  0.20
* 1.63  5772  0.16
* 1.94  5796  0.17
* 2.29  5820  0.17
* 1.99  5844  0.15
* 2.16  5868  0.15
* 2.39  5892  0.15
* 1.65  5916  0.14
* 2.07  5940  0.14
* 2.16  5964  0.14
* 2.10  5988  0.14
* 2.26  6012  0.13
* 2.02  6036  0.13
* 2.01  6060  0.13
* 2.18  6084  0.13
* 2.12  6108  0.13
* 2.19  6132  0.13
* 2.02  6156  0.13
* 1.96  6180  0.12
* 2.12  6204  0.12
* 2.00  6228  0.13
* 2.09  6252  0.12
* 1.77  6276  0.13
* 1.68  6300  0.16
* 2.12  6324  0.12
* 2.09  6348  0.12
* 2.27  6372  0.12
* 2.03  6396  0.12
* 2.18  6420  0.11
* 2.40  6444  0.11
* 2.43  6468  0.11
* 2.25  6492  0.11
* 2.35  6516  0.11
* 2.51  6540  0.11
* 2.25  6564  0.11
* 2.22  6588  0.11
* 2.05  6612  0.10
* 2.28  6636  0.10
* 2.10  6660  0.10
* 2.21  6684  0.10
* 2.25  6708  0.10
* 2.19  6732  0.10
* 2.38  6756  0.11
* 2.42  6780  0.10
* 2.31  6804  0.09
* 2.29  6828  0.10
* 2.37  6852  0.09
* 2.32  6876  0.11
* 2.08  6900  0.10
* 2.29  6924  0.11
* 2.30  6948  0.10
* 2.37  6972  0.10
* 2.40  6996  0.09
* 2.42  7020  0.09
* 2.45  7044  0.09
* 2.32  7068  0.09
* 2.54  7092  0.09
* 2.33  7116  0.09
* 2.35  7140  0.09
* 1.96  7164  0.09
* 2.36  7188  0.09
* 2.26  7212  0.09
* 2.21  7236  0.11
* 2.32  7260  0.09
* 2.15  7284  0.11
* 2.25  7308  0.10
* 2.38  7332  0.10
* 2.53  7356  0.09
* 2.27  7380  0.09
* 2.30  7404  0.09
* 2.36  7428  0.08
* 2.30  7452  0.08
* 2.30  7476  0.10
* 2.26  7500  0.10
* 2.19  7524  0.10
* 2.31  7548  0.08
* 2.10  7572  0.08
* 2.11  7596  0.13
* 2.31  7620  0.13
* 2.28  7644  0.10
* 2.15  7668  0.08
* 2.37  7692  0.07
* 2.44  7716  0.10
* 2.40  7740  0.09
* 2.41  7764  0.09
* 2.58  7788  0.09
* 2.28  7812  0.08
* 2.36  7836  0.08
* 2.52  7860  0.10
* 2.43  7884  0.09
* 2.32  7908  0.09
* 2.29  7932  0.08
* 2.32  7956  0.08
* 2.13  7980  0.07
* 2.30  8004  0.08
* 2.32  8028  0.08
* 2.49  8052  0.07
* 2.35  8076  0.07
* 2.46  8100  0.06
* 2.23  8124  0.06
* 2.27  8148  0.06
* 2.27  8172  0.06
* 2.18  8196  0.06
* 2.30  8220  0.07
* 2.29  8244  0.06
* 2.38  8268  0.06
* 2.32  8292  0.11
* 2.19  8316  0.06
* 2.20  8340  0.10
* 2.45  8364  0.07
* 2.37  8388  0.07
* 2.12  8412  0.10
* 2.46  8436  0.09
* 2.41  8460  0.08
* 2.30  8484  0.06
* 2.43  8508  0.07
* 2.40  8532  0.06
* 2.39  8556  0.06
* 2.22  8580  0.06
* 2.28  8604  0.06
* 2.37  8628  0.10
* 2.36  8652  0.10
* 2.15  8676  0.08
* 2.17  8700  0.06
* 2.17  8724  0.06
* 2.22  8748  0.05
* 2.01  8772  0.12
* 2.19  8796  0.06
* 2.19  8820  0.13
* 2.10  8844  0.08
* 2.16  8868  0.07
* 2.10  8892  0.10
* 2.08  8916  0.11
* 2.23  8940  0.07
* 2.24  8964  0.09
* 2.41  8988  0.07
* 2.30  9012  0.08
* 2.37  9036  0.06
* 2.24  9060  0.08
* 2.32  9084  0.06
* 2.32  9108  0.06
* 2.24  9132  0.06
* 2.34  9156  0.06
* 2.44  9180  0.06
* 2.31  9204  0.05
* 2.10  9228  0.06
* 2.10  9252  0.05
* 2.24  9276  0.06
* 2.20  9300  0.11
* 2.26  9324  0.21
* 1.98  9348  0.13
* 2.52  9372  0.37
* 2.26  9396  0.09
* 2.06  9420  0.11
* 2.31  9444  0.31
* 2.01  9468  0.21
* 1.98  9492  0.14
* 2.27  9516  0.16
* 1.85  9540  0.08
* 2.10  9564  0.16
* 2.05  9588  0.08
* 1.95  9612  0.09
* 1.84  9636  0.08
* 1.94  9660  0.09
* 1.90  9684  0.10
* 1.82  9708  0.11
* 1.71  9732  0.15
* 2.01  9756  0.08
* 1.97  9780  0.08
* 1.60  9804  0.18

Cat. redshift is 0.215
